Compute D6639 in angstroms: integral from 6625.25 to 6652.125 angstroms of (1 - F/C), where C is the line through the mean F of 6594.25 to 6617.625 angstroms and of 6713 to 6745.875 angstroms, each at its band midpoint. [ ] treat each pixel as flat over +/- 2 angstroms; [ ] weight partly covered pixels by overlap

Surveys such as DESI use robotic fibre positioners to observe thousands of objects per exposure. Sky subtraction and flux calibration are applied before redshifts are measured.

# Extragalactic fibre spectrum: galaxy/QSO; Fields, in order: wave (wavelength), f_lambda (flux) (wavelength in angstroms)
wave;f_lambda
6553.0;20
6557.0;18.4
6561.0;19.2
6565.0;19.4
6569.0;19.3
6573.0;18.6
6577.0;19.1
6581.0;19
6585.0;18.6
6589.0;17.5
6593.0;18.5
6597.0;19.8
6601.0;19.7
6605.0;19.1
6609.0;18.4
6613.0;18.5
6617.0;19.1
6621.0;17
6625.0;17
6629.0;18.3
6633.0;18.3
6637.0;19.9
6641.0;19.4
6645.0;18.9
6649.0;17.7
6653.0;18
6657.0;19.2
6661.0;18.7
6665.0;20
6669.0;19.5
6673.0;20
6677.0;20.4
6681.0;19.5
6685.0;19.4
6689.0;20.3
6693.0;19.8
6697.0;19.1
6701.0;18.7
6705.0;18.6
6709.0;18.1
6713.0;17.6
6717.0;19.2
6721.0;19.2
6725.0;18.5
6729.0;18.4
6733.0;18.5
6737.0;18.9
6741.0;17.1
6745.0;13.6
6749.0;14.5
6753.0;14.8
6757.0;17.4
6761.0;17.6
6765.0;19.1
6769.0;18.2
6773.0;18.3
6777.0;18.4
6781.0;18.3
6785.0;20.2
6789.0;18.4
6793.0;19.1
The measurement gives 0.29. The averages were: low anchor 19.1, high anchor 18.1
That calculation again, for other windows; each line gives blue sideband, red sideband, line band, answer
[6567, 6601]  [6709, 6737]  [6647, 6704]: -1.9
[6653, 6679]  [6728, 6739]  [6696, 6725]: 0.5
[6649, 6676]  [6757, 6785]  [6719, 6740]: 0.1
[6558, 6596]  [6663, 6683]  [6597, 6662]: 2.6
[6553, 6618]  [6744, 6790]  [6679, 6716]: -2.0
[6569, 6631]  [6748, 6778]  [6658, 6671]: -0.9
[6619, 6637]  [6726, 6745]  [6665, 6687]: -2.4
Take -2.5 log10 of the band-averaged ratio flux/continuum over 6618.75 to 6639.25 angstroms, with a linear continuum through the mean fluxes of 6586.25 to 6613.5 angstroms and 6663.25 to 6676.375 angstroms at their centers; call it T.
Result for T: 0.07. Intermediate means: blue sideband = 18.8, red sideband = 19.9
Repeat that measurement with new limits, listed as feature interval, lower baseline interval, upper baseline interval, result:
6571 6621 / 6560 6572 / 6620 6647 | 0.01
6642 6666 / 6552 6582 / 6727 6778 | -0.03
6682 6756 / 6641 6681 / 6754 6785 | 0.04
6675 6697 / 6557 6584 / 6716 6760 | -0.12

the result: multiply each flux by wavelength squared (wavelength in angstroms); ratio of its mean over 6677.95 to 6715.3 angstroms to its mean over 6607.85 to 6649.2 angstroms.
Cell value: 1.1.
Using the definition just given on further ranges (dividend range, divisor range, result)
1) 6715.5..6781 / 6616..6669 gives 0.98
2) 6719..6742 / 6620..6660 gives 1.03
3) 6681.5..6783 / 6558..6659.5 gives 1.00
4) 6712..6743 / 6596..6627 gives 1.03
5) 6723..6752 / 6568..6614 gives 0.94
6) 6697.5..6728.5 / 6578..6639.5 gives 1.03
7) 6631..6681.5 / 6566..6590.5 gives 1.05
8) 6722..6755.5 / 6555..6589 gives 0.94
